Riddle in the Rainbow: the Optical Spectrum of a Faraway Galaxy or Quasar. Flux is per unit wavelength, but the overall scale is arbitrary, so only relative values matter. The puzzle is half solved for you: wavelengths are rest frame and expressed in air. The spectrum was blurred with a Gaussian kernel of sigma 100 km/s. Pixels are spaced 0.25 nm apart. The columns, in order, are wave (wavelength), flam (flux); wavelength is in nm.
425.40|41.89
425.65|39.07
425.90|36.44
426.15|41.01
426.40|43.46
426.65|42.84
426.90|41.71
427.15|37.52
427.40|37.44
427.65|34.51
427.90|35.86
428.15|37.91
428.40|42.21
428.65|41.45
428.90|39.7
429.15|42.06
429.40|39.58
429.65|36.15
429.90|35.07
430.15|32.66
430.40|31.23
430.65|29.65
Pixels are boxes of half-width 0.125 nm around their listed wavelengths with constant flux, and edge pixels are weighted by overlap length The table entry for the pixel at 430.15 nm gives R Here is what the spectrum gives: 32.66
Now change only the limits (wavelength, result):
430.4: 31.23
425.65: 39.07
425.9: 36.44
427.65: 34.51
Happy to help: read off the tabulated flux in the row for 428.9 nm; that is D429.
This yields 39.7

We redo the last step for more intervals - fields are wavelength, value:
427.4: 37.44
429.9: 35.07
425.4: 41.89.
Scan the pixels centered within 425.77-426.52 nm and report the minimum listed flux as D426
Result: 36.44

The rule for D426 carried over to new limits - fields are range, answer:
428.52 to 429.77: 36.15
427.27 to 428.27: 34.51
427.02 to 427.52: 37.44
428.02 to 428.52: 37.91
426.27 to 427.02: 41.71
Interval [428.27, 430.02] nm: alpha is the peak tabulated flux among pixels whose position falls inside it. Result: 42.21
